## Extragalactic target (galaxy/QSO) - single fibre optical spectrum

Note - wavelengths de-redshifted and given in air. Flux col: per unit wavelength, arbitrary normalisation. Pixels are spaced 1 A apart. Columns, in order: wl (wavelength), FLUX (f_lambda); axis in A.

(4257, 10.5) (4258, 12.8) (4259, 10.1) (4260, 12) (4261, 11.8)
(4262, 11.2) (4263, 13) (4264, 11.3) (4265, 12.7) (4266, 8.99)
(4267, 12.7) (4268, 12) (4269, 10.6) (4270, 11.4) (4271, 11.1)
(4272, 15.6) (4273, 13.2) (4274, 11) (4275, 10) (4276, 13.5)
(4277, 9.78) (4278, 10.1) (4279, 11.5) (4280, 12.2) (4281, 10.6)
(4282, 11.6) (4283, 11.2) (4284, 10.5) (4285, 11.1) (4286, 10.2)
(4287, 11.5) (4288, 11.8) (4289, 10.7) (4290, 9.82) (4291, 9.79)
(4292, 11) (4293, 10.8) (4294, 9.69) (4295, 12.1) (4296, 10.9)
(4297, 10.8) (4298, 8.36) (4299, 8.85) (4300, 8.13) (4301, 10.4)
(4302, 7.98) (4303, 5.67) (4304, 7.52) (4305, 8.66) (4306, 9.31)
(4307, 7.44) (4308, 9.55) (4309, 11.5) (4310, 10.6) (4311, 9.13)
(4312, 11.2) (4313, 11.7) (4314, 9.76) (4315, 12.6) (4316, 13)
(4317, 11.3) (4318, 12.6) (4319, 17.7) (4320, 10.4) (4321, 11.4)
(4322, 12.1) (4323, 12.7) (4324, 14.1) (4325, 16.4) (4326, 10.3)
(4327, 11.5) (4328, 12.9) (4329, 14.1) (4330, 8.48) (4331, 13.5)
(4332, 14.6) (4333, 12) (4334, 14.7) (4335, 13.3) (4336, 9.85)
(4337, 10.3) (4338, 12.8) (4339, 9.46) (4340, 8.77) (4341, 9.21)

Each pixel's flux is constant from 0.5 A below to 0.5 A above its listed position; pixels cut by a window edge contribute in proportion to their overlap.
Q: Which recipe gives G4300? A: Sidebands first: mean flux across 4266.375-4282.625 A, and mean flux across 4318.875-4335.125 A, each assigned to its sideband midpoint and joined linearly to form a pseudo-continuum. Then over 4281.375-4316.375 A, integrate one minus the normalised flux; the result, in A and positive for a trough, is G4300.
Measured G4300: 5.9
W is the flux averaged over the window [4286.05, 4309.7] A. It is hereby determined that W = 9.68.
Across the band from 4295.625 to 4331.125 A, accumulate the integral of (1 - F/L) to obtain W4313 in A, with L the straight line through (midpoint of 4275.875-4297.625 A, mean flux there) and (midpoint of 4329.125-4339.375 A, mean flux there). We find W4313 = 2.07 A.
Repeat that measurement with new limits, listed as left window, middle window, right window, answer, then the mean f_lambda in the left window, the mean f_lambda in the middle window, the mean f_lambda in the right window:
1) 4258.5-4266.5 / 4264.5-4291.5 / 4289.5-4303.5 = -1.9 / 11.4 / 11.3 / 9.59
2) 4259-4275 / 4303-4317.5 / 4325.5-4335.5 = 2.6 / 11.8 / 10.1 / 12.5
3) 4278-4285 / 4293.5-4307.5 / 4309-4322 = 3.1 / 11.2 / 8.99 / 11.8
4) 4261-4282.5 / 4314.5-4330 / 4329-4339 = -0.9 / 11.6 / 12.7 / 12.1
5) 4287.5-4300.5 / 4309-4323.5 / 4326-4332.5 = -0.4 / 10.2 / 11.9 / 12.3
